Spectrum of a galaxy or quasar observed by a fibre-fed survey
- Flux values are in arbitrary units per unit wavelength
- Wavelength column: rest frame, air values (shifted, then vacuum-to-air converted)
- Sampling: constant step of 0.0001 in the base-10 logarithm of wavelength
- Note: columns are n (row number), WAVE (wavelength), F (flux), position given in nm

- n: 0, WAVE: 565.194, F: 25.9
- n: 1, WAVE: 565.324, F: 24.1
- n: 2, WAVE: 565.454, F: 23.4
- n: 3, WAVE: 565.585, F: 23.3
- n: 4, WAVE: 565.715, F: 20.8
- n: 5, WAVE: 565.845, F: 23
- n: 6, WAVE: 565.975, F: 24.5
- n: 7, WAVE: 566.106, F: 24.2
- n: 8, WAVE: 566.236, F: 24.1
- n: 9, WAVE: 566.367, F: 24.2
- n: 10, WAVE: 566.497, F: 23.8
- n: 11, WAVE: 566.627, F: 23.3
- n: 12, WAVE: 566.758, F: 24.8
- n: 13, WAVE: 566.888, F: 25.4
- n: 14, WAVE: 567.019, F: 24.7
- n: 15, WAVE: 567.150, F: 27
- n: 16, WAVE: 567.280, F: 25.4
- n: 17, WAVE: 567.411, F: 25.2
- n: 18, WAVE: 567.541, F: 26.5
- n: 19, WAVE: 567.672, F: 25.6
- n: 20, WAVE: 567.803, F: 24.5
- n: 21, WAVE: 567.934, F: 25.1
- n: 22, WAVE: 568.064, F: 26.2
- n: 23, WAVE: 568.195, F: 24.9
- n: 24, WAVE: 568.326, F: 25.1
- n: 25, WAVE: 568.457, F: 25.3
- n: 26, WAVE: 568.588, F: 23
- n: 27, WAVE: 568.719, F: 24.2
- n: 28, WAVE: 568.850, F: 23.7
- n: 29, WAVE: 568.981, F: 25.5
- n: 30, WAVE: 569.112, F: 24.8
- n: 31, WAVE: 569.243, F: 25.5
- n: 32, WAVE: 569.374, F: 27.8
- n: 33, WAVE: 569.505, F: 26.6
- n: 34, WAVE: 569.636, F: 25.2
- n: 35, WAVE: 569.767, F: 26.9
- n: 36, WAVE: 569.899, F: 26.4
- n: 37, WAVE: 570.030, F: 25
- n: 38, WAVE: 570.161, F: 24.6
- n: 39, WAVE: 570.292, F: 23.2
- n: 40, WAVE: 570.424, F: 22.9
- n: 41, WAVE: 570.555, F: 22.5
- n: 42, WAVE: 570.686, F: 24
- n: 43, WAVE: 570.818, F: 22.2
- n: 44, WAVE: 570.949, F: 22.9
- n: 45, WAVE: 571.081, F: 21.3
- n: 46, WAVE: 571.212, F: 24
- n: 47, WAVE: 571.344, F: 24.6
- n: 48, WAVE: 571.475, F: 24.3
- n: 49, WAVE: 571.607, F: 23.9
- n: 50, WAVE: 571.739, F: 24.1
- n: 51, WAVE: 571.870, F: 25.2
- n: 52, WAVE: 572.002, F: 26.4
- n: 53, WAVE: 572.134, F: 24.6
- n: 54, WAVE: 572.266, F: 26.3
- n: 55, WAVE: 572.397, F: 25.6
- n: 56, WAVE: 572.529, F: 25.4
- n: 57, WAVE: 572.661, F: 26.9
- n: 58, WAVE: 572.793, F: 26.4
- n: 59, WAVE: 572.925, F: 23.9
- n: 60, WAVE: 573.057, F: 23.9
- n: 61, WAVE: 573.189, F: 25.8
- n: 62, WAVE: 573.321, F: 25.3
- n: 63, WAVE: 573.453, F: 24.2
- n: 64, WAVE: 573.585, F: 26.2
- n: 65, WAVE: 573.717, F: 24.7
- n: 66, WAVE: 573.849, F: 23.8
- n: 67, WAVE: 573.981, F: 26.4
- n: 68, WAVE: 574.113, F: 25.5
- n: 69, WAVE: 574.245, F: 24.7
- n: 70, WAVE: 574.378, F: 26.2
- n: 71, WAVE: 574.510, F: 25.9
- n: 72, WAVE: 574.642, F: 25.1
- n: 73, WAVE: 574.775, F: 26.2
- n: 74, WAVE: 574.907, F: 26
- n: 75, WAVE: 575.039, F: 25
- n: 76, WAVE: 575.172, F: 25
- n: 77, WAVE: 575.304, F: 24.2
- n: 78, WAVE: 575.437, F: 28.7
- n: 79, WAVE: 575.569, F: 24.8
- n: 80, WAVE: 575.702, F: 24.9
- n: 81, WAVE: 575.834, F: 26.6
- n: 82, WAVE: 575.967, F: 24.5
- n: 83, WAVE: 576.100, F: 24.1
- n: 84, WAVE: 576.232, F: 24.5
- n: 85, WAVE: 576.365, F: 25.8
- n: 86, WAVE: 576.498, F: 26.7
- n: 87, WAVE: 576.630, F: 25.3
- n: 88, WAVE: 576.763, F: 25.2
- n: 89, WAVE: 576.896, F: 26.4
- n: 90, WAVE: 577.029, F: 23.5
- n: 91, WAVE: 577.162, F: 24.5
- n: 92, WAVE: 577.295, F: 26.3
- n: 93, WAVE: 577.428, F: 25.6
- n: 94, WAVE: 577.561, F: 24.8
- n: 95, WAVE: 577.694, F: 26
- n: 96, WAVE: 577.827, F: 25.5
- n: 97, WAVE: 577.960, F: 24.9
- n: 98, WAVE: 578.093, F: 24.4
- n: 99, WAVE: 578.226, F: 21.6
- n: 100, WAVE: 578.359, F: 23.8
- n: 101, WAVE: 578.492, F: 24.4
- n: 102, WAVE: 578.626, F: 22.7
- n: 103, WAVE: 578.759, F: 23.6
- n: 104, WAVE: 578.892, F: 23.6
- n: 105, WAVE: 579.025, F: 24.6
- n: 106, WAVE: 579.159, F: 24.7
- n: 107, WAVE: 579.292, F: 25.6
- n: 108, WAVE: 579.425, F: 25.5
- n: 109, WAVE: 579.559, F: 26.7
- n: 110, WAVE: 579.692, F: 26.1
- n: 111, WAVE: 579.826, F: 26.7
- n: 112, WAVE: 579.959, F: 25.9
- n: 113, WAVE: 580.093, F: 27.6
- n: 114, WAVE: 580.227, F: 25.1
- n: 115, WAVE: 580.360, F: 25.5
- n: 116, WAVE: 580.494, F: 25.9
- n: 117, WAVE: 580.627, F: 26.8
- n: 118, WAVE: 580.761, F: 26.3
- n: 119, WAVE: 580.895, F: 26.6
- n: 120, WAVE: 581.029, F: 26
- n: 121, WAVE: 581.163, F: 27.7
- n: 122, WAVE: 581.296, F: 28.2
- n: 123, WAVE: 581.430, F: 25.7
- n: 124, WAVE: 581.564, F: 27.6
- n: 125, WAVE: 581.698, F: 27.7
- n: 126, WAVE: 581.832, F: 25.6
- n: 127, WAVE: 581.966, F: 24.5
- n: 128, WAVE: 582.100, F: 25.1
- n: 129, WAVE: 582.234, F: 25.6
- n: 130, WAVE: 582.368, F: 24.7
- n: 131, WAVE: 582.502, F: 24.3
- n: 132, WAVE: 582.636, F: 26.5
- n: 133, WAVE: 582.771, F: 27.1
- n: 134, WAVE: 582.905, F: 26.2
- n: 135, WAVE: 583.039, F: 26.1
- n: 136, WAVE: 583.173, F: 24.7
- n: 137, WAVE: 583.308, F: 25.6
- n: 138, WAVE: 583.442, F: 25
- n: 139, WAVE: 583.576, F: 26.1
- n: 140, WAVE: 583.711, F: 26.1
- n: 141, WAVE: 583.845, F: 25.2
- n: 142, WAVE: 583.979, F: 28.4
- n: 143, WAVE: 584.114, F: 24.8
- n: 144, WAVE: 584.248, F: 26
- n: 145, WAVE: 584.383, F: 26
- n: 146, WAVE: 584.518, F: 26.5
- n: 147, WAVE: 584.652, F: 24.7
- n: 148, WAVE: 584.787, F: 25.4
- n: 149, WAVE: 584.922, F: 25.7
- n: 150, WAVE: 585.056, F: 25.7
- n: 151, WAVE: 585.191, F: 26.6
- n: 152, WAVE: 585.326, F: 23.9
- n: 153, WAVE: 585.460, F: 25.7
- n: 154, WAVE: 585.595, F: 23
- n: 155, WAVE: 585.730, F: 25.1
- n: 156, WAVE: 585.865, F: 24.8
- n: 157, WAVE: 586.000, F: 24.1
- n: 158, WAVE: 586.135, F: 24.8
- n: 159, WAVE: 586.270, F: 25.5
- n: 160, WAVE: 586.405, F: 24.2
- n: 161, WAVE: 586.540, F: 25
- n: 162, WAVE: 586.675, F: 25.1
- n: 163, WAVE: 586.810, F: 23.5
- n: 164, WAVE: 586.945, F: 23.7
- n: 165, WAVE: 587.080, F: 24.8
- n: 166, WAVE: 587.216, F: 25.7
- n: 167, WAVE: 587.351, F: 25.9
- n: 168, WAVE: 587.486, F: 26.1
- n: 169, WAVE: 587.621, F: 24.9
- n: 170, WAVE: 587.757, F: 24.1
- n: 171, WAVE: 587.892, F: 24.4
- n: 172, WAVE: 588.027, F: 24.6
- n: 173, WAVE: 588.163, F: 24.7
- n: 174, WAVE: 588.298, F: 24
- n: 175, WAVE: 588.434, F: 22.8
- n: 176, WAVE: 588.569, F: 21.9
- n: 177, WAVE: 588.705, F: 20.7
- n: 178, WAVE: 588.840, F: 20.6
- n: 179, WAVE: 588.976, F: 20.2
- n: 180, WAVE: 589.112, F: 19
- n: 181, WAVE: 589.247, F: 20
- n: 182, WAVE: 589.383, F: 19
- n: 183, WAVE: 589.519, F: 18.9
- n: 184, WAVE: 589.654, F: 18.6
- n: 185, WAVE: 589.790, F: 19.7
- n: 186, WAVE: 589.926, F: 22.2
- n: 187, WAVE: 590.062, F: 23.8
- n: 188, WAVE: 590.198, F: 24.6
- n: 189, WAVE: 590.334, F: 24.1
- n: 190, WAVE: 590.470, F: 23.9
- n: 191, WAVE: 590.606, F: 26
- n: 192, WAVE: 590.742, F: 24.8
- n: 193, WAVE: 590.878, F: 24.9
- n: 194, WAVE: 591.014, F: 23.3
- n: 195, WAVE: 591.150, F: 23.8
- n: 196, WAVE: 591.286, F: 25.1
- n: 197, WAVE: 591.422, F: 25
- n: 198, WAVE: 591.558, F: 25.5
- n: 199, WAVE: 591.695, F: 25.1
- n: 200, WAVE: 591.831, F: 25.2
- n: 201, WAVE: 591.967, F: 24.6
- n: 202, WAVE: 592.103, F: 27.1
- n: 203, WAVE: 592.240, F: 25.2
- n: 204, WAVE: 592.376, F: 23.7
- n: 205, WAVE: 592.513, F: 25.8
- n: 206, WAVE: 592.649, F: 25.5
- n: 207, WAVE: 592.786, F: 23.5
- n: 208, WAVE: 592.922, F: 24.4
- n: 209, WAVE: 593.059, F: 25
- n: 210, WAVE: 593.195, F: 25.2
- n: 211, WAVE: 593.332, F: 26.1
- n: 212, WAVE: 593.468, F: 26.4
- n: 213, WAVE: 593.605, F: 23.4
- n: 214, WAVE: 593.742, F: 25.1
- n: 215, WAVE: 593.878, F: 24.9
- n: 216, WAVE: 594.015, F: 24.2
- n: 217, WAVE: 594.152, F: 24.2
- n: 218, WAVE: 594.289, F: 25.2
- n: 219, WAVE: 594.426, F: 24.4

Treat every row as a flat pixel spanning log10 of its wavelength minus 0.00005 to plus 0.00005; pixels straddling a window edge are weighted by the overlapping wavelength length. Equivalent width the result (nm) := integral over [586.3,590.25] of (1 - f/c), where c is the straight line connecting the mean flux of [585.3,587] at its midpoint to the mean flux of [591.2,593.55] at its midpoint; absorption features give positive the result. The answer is 0.30 nm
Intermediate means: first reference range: 24.5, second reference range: 25.2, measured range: 22.9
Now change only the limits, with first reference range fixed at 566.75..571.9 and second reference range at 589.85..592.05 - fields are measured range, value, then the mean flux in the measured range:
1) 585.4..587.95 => -0.02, 24.8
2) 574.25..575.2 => -0.03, 25.6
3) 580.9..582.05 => -0.09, 26.6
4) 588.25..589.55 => 0.20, 20.7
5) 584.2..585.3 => -0.05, 25.7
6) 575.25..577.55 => -0.07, 25.4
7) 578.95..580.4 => -0.07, 25.8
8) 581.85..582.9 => -0.04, 25.5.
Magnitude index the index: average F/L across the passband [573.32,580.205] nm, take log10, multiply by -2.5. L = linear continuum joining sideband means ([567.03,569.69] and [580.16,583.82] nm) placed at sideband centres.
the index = 0.02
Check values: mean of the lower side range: 25.3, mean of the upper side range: 26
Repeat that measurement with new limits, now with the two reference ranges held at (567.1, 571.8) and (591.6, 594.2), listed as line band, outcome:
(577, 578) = -0.02 mag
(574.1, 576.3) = -0.03 mag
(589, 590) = 0.26 mag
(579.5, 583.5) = -0.05 mag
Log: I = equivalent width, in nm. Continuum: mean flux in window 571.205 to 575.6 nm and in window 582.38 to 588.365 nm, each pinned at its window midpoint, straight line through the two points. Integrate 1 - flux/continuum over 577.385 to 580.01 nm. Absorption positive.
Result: 0.05 nm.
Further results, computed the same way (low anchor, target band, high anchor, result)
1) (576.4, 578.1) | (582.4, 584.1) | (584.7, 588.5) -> -0.06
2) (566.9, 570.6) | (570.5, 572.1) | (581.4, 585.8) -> 0.09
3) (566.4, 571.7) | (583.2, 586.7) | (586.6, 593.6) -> -0.20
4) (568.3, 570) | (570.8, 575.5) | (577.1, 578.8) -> -0.02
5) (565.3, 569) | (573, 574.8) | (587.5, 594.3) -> -0.07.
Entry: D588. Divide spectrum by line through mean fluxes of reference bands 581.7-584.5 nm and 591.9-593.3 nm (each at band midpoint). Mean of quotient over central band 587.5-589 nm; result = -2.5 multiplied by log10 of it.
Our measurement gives 0.097 mag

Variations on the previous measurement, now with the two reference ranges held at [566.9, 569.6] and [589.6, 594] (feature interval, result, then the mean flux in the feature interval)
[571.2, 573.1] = 0.00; 25.1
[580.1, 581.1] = -0.05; 26.1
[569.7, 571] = 0.05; 24.1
